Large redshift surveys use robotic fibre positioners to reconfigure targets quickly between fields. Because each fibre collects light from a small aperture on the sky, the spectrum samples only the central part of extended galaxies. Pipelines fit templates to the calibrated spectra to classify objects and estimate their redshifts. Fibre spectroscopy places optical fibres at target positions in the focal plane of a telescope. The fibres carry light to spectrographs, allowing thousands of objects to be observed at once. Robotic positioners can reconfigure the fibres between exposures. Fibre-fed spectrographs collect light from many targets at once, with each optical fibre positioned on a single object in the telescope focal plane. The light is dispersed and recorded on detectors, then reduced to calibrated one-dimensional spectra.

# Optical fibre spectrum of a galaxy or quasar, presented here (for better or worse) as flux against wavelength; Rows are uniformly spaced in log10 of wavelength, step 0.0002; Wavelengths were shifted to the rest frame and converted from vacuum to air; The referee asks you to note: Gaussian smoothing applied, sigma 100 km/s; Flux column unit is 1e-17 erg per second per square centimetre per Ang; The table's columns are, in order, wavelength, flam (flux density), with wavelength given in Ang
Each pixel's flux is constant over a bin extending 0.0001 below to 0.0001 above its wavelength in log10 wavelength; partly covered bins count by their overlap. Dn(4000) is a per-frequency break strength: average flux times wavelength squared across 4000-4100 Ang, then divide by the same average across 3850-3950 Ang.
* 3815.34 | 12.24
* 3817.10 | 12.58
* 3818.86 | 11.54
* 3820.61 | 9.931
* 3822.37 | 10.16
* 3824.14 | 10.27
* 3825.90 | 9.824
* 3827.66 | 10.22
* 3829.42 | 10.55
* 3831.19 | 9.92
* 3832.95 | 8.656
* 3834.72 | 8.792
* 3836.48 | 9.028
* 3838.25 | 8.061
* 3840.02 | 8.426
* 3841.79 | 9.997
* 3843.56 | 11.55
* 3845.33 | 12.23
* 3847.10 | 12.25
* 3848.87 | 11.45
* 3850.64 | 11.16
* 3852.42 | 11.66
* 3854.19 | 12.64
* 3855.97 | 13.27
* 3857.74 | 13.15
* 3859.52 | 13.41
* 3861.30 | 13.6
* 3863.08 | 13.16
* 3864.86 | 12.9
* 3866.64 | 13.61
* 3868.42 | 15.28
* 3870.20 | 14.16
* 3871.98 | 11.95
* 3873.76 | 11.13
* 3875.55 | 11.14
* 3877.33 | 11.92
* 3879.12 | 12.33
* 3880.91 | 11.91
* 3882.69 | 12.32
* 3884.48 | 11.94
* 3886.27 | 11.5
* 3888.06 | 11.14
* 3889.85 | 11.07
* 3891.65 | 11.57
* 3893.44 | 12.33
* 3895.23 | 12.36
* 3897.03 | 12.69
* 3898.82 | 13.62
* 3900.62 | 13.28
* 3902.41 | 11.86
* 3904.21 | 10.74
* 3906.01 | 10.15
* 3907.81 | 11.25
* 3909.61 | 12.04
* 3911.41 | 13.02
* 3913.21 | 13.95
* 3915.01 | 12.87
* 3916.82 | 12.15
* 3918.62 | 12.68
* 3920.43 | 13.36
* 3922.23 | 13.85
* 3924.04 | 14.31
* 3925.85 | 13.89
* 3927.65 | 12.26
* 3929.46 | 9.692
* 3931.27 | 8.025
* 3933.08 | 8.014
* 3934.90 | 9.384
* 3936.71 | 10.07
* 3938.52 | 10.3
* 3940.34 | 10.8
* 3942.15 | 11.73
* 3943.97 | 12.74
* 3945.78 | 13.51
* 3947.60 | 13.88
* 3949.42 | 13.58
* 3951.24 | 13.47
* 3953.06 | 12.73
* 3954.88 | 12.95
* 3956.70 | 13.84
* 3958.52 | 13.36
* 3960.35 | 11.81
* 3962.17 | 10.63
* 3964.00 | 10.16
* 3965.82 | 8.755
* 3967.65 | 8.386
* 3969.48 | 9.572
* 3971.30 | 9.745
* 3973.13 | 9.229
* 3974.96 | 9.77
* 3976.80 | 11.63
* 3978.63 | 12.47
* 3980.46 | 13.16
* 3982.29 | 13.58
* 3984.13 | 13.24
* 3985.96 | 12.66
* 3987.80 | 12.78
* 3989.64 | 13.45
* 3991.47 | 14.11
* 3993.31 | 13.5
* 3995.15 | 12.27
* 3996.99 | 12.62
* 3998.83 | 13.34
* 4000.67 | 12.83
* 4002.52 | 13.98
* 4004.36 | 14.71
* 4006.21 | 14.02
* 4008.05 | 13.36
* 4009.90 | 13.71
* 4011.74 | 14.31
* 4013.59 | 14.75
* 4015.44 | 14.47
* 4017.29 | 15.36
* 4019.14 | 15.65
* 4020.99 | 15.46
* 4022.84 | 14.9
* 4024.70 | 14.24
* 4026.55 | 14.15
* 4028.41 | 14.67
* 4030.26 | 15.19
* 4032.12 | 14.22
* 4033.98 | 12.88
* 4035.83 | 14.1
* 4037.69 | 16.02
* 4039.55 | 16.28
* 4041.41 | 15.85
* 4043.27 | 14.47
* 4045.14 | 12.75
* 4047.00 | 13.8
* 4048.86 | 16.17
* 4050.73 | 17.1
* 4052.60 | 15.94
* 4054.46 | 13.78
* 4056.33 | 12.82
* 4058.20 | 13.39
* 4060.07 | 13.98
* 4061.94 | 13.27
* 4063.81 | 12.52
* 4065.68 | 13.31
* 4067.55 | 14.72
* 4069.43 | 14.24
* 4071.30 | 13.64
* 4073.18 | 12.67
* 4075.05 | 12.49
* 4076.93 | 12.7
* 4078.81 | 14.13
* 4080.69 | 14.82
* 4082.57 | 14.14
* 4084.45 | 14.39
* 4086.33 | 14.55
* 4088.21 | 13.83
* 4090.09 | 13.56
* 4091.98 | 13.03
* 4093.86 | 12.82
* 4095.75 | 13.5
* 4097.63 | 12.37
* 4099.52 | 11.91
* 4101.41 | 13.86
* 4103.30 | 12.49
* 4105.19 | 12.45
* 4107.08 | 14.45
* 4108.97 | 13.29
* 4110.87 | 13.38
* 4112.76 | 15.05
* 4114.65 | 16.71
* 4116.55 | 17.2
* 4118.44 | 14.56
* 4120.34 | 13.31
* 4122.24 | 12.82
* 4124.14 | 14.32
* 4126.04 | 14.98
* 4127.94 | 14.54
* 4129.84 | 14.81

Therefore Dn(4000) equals 1.25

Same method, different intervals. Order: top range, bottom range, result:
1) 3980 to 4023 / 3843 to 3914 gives 1.20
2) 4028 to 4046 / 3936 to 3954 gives 1.25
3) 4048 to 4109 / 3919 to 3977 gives 1.28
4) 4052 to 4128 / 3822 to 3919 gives 1.31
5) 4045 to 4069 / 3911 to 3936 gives 1.27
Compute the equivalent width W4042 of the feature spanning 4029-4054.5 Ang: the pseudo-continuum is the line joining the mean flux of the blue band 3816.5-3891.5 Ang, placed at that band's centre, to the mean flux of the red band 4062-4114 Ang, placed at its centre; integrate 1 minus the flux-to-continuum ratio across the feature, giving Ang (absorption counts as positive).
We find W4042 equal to -3.55 Ang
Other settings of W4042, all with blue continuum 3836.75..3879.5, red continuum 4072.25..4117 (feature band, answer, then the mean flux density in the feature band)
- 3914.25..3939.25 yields 2.08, 11.5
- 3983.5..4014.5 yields -1.12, 13.5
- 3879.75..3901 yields 0.28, 12.1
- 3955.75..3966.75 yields 1.16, 11.4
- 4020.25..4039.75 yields -2.09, 14.7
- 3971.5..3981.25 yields 1.34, 11.1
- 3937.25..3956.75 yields 0.14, 12.6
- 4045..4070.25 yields -1.36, 14.2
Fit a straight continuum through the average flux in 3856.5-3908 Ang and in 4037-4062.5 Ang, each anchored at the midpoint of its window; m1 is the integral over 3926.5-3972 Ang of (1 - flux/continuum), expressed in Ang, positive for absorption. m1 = 7.1 Ang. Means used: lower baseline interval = 12.3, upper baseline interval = 14.7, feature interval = 11.2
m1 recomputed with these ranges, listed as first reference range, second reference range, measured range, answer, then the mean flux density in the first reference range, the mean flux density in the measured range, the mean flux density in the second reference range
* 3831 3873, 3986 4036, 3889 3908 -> 0.70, 11.7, 11.9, 14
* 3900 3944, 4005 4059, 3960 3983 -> 4.20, 11.7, 10.6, 14.6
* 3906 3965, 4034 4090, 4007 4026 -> -1.70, 12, 14.6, 14.2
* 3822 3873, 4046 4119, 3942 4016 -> 1.60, 11.4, 12.6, 13.9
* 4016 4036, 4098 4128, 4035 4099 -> 1.52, 14.6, 14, 14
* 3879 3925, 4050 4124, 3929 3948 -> 2.92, 12.3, 10.7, 13.8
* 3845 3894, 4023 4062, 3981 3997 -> 0.83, 12.4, 13.2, 14.6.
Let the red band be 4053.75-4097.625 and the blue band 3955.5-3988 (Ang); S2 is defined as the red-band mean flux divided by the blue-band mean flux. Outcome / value 1.19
